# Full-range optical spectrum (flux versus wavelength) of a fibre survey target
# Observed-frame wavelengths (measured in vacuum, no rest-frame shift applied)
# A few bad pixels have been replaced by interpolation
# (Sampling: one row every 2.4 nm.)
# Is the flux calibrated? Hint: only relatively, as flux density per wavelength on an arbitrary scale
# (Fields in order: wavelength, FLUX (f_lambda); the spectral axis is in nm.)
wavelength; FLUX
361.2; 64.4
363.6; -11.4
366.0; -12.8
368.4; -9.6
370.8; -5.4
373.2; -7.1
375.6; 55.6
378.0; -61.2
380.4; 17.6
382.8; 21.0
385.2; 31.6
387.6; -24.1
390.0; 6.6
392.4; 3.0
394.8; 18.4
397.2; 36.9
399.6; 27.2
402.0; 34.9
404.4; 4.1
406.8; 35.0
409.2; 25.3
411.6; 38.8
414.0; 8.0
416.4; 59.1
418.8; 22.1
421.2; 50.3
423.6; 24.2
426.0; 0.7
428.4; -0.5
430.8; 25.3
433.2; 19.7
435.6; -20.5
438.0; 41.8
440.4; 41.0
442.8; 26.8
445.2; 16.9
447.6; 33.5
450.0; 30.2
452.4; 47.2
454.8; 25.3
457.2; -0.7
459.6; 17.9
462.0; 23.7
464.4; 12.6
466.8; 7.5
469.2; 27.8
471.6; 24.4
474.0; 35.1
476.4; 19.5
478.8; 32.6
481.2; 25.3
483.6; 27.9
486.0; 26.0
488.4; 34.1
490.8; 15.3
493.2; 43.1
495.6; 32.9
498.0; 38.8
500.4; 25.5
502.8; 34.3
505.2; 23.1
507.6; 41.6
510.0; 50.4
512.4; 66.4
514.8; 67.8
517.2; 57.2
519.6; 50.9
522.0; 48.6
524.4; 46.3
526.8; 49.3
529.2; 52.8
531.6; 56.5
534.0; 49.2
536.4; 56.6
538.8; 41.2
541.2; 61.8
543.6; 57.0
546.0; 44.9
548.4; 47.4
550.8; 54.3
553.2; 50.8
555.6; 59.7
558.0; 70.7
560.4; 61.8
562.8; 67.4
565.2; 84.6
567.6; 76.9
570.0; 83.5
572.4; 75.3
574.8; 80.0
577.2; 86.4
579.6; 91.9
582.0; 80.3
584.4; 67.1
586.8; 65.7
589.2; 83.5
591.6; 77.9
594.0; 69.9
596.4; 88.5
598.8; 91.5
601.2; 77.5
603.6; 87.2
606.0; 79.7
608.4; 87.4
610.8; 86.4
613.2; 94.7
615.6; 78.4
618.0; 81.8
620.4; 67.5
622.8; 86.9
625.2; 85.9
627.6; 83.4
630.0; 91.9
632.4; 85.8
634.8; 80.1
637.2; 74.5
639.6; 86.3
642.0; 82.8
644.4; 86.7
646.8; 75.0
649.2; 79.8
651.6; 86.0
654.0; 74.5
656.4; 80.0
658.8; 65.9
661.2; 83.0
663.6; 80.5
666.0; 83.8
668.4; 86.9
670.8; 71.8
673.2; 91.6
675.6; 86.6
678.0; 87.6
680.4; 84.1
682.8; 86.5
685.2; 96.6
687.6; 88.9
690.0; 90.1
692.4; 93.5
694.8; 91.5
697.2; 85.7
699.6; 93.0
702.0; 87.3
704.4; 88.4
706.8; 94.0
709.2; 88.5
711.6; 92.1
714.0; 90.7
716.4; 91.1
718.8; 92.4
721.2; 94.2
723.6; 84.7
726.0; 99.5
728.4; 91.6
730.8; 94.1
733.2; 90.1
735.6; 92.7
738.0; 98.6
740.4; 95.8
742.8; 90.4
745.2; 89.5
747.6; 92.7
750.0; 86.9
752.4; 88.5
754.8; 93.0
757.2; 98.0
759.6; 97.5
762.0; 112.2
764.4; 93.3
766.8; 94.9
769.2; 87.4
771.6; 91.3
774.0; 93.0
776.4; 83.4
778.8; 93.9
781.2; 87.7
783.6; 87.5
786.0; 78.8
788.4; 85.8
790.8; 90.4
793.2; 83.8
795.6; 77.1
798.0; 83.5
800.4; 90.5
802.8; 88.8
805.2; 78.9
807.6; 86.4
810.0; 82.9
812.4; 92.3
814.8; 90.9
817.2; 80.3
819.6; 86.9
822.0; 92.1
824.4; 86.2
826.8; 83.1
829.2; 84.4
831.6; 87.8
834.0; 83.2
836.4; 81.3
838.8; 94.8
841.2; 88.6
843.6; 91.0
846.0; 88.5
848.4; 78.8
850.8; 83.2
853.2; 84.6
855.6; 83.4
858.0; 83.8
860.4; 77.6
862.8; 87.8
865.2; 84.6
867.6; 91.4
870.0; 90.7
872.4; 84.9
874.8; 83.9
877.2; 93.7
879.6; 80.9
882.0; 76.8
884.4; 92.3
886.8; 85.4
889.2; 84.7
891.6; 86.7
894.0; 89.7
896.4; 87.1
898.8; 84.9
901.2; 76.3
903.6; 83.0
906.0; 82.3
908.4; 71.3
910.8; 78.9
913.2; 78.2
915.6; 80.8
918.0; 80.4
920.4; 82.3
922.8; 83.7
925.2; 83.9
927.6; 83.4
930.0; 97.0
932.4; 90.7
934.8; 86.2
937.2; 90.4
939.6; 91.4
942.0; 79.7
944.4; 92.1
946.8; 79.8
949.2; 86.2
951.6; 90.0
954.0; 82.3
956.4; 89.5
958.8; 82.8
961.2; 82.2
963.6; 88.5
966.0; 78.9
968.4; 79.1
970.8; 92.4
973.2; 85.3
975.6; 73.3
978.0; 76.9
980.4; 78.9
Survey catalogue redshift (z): 0.273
